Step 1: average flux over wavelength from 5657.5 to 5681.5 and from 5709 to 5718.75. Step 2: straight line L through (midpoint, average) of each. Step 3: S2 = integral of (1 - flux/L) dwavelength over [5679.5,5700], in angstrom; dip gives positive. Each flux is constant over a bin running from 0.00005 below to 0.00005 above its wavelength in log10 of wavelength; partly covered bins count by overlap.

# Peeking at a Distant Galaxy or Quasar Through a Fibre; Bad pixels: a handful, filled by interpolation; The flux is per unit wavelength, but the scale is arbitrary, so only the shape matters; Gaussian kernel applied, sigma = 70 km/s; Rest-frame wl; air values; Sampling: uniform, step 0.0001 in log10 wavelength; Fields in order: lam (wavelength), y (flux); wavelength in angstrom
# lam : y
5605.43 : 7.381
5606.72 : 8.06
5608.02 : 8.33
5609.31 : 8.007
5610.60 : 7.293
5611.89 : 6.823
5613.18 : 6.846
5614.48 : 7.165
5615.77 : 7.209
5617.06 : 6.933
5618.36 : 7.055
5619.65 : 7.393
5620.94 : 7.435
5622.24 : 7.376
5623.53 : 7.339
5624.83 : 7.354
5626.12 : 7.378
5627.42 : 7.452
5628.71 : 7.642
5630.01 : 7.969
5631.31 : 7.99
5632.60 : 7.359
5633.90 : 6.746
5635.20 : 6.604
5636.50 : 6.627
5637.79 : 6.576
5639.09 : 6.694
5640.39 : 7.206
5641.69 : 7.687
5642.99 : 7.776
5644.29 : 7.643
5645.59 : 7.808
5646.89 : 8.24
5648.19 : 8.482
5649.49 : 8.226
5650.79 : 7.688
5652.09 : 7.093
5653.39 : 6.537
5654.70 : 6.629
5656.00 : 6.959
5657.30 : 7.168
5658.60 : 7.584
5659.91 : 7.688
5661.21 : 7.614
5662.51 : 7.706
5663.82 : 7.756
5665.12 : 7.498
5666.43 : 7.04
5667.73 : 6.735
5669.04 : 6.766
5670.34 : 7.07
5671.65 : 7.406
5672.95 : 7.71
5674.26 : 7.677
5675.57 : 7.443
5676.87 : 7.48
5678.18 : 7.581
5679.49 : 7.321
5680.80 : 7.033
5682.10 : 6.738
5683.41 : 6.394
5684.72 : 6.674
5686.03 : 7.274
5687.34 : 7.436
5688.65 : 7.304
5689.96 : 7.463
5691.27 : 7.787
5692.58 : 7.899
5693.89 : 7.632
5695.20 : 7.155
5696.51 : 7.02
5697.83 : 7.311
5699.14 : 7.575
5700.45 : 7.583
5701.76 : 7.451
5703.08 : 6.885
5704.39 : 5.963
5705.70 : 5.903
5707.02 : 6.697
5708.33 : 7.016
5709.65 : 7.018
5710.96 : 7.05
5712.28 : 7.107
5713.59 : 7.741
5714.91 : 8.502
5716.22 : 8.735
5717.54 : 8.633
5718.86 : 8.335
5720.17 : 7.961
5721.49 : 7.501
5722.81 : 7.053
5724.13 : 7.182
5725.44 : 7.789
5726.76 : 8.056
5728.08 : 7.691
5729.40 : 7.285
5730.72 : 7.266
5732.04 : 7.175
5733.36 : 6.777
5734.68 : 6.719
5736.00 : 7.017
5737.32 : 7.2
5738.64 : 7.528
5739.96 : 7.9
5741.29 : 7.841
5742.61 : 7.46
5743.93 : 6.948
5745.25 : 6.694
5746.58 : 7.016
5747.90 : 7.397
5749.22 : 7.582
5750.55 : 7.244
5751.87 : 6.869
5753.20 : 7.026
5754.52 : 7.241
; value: 0.9 angstrom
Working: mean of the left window 7.39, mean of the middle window 7.25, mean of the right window 7.86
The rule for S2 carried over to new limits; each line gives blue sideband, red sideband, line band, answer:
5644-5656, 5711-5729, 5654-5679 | 0.92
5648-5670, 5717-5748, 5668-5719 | 0.47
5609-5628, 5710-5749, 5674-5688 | 0.42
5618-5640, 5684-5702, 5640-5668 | -0.78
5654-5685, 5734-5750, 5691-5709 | 0.34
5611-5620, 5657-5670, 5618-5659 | -0.96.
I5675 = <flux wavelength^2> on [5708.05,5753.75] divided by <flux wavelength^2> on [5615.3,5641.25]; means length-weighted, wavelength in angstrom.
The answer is 1.1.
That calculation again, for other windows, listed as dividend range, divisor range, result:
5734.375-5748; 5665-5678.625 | 1.02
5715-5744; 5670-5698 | 1.05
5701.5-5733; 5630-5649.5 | 1.02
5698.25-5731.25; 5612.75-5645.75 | 1.05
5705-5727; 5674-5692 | 1.05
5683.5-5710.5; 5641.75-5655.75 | 0.96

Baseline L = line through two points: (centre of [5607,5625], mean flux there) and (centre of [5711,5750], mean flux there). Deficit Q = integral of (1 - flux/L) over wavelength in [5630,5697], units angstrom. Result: 0.7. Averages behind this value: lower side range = 7.34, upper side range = 7.51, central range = 7.33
